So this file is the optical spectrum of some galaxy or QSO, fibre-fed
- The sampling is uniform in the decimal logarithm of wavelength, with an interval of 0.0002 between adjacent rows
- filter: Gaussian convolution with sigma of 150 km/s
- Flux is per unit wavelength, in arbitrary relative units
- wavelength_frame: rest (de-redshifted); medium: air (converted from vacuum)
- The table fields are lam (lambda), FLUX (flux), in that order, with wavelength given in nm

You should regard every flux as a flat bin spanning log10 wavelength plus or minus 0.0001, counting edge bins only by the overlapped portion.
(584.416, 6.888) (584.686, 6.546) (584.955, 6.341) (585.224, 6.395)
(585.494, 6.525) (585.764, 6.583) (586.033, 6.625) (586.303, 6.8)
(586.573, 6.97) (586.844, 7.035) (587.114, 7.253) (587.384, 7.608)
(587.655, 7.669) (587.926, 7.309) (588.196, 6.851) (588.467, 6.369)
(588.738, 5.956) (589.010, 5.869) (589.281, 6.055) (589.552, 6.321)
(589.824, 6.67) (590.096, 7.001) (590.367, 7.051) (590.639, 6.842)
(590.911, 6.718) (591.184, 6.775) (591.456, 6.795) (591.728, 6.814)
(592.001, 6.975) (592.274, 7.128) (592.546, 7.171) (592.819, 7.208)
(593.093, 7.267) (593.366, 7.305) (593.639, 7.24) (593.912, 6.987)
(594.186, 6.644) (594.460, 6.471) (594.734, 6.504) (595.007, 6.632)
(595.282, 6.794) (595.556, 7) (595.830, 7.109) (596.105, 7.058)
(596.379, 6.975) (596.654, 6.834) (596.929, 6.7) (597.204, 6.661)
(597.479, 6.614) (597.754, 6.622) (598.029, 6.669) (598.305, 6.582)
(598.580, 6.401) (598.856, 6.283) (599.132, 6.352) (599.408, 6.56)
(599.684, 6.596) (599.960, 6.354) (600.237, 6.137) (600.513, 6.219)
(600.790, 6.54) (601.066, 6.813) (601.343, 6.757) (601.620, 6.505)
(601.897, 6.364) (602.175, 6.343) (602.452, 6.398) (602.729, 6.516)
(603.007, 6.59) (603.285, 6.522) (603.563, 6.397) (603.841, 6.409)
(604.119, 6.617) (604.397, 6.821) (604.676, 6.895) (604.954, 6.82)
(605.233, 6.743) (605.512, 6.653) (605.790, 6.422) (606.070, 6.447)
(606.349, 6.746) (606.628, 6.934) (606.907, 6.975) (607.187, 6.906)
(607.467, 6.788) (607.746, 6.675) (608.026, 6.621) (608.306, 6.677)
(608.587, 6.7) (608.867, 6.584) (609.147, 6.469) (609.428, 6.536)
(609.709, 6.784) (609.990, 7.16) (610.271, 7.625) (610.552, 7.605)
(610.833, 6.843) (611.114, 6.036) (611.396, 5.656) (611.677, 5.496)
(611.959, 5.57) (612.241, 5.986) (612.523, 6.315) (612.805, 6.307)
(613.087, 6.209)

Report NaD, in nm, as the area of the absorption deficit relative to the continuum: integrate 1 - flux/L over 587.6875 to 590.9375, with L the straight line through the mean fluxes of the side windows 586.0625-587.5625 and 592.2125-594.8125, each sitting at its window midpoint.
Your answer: 0.21 nm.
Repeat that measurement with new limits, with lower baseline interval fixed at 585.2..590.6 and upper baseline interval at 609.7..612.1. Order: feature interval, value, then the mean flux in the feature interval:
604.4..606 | -0.03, 6.7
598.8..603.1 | 0.10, 6.46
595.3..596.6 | -0.06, 7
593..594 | -0.08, 7.21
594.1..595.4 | 0.02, 6.6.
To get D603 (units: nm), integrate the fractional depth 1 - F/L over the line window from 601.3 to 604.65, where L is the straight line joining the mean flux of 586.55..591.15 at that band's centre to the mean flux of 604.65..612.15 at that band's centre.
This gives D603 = 0.08 nm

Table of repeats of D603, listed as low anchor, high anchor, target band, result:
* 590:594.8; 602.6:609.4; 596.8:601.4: 0.195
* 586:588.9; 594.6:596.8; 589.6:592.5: 0.018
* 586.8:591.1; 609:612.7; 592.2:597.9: -0.174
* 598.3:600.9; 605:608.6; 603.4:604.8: -0.006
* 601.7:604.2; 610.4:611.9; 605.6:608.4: -0.149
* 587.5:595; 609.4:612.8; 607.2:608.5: -0.039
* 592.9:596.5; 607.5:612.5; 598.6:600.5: 0.120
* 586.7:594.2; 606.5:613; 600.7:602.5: 0.046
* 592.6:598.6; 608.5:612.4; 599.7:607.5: 0.076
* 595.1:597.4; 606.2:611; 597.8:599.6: 0.101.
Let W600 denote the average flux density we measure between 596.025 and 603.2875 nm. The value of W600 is 6.55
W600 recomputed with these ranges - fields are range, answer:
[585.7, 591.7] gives 6.78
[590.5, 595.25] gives 6.91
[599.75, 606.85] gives 6.56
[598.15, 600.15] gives 6.44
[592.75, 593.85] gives 7.24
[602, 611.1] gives 6.72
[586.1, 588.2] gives 7.19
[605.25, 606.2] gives 6.54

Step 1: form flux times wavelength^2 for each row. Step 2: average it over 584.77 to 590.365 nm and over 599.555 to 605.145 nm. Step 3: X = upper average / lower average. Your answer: 1.0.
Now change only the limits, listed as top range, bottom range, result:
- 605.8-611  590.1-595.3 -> 1.04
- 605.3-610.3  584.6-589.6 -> 1.08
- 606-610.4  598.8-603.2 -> 1.08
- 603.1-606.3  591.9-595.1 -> 0.99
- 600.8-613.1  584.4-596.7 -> 1.02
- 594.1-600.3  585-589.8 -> 1.02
